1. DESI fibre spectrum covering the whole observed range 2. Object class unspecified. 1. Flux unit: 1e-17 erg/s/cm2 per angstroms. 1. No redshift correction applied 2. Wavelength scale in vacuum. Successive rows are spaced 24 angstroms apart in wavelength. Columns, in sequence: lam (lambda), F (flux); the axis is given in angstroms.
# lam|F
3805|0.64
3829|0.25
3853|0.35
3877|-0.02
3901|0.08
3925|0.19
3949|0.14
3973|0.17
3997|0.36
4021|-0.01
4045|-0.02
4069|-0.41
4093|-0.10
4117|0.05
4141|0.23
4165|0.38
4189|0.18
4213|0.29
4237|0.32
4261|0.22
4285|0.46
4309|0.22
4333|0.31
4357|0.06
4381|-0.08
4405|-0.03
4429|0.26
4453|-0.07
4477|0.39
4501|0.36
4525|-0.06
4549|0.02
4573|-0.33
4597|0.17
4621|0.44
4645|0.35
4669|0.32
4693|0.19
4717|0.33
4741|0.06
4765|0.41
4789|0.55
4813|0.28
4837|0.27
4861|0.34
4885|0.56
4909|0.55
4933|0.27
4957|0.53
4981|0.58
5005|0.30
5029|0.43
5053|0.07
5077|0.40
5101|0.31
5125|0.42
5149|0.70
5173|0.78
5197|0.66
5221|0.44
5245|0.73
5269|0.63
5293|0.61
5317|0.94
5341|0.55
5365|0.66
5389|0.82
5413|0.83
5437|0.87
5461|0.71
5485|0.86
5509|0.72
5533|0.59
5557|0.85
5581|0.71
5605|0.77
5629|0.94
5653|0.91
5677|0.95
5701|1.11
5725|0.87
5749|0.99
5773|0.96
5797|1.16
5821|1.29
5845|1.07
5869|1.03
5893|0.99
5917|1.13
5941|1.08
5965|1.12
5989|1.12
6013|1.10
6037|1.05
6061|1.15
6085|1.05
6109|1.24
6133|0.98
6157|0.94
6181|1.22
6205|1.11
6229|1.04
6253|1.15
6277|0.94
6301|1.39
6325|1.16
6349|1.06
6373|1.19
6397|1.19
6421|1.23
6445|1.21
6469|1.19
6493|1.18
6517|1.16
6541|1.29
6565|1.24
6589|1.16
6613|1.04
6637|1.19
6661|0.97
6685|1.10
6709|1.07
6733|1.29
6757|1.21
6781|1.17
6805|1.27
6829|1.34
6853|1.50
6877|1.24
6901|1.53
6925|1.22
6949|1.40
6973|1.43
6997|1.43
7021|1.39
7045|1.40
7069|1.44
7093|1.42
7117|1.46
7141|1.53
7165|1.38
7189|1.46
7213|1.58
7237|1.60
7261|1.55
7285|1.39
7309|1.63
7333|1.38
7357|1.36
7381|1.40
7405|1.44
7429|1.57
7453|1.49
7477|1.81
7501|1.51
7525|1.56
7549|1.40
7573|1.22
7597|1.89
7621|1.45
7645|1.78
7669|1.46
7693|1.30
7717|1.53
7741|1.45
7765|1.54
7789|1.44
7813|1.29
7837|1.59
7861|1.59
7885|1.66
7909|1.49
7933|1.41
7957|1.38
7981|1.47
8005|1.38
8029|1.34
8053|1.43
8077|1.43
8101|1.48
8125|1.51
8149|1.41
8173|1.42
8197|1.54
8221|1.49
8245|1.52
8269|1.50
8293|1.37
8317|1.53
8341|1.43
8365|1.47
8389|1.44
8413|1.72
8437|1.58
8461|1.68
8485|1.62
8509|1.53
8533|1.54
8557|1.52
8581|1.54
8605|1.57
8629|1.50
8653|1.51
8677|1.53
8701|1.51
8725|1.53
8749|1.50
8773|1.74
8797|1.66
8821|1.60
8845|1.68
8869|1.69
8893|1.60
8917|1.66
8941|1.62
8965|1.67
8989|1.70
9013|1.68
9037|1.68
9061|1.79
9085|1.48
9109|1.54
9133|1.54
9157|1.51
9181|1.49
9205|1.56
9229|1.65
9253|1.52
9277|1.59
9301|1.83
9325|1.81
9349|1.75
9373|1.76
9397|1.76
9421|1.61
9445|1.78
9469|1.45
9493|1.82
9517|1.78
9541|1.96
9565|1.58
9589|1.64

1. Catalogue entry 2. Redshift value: 0.285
